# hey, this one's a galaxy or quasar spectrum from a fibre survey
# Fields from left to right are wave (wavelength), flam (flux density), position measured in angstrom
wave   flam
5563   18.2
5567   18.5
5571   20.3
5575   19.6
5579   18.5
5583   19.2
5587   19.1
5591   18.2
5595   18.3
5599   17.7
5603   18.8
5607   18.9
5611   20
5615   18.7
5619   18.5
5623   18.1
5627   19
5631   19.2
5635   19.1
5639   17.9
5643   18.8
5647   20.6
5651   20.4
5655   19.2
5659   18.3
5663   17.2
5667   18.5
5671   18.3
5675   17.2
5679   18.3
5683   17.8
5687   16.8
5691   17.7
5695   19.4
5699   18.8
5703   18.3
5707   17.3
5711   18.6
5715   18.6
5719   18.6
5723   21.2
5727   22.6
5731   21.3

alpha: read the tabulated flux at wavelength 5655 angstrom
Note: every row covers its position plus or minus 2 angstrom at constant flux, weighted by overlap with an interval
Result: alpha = 19.2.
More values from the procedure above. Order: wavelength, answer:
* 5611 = 20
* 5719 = 18.6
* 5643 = 18.8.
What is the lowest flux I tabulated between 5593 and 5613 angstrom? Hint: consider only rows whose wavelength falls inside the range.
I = 17.7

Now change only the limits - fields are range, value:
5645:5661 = 18.3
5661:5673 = 17.2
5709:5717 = 18.6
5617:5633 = 18.1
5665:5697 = 16.8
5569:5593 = 18.2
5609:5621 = 18.5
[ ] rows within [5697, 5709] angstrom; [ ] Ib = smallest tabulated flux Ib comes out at 17.3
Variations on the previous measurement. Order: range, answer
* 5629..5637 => 19.1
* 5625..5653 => 17.9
